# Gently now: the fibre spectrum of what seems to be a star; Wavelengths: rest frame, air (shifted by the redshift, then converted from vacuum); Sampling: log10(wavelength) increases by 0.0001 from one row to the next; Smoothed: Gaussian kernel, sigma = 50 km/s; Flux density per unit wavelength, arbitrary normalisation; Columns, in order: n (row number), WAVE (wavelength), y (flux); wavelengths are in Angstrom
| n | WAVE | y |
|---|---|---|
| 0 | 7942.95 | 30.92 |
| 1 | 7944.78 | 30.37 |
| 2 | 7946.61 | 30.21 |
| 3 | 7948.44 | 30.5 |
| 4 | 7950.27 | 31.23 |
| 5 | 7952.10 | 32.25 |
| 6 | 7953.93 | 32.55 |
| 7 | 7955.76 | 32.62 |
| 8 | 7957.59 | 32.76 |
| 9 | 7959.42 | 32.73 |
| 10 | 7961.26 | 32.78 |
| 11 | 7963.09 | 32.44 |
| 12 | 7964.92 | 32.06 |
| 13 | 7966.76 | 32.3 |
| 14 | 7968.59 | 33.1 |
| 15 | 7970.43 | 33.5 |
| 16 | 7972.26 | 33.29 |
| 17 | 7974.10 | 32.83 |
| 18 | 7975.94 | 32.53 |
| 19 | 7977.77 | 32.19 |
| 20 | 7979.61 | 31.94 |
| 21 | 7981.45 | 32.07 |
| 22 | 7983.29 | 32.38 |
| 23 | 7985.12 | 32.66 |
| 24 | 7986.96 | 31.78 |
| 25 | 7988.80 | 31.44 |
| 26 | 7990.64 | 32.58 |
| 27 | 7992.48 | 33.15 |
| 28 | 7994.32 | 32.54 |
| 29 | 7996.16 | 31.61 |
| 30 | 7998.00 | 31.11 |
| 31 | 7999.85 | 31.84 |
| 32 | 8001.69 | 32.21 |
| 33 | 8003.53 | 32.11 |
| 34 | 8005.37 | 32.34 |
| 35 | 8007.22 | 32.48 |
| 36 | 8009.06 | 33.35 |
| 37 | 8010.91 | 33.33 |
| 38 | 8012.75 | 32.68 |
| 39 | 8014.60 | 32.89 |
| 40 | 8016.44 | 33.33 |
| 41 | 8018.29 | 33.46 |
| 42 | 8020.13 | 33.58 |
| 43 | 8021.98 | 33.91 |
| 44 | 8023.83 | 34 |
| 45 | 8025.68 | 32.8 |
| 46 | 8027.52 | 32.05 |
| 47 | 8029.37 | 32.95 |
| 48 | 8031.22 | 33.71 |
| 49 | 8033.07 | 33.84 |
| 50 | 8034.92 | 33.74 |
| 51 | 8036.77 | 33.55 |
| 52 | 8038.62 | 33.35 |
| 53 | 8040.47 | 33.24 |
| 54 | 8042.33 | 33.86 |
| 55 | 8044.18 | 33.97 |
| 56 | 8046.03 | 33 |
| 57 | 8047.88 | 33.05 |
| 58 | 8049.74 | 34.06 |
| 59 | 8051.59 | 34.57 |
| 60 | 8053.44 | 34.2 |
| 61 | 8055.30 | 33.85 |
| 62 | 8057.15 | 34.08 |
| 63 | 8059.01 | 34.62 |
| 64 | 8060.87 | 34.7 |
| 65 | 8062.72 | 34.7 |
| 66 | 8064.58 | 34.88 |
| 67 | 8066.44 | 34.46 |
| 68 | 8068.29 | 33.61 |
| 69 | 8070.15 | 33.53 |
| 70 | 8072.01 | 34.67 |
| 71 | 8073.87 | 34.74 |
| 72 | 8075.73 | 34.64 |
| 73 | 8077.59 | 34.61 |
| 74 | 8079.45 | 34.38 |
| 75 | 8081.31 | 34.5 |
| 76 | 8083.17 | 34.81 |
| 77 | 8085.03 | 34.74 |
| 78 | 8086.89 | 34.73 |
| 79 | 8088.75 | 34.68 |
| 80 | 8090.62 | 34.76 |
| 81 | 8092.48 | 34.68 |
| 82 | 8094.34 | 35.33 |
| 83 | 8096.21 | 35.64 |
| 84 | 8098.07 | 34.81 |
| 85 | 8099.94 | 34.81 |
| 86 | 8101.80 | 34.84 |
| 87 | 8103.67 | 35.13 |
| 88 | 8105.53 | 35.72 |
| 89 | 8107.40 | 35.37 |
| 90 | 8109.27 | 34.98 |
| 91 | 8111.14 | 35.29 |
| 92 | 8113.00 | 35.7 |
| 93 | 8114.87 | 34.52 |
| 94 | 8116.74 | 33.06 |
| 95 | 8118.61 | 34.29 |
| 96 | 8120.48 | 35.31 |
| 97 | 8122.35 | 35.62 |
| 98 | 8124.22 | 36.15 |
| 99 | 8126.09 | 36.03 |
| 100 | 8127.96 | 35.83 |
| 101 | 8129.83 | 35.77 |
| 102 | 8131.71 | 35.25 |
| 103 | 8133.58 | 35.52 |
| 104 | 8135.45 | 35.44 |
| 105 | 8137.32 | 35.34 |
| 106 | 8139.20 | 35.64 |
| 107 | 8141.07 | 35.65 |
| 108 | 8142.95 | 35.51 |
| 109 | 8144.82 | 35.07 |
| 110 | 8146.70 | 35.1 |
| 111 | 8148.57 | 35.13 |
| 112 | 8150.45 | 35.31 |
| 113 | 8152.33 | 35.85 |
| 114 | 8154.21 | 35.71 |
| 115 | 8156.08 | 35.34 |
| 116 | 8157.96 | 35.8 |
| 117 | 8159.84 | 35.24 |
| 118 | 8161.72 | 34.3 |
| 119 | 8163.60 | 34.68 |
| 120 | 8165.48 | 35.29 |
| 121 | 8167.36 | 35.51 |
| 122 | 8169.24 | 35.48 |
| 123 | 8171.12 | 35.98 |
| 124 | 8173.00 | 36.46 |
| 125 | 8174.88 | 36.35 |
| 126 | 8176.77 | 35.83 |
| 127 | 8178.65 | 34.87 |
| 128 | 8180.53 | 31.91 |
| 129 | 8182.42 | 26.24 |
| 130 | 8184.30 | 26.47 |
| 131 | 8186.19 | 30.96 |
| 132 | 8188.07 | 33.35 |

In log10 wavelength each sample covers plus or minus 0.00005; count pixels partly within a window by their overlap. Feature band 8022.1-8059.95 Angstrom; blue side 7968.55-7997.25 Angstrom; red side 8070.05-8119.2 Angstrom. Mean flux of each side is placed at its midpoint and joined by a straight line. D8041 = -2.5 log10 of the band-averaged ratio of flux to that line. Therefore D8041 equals 0.00 mag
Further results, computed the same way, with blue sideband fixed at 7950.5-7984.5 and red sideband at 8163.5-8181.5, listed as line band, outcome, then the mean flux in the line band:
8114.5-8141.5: -0.02 mag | 35.3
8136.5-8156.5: -0.02 mag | 35.4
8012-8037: 0.00 mag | 33.3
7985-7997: 0.02 mag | 32.2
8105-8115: -0.03 mag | 35.3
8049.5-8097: -0.02 mag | 34.6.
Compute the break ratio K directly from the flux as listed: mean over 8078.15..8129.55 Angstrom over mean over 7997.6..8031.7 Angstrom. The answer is 1.07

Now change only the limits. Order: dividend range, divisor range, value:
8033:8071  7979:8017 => 1.05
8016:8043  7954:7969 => 1.03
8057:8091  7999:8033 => 1.05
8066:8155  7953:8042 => 1.07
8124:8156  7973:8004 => 1.10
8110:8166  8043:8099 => 1.02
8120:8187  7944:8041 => 1.07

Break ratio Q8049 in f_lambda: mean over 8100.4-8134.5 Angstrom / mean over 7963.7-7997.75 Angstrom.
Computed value 1.09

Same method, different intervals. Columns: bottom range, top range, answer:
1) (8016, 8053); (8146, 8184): 1.03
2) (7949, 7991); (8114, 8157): 1.09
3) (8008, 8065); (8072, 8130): 1.04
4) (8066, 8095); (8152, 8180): 1.03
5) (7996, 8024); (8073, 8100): 1.06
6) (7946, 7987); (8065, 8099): 1.07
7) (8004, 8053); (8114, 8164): 1.06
